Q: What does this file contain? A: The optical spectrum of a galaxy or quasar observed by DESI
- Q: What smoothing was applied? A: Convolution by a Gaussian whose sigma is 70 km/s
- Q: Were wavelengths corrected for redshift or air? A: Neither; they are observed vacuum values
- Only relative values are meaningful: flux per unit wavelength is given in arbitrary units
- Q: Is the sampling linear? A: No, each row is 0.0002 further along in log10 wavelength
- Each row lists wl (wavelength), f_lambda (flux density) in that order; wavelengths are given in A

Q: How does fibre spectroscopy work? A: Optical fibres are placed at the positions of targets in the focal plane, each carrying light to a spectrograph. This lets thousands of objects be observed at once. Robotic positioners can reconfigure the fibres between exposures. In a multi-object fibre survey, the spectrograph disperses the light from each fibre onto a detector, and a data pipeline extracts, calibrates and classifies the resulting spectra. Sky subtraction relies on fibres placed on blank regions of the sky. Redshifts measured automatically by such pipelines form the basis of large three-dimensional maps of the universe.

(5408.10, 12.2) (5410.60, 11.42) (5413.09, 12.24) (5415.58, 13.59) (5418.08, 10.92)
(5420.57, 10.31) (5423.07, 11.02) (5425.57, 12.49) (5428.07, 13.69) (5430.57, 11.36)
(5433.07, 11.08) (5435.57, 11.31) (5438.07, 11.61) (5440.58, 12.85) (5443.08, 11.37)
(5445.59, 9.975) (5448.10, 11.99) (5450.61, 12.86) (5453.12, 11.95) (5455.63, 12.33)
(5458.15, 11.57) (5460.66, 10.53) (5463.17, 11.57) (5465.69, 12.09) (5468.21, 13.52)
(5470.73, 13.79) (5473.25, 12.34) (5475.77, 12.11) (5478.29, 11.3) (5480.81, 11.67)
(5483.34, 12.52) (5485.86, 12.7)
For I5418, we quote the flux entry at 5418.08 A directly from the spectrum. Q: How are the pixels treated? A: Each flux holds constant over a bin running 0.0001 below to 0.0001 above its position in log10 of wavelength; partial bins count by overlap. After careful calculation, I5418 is 10.92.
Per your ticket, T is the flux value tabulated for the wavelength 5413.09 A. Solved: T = 12.24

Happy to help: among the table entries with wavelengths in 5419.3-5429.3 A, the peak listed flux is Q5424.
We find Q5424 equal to 13.69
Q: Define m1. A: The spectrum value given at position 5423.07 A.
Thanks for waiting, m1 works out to 11.02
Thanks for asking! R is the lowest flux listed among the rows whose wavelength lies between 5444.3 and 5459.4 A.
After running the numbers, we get 9.975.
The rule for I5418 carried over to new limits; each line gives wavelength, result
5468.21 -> 13.52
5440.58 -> 12.85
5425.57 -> 12.49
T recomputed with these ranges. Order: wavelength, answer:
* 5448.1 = 11.99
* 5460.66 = 10.53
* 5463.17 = 11.57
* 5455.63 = 12.33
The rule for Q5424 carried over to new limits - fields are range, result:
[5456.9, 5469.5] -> 13.52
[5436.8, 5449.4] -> 12.85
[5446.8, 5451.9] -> 12.86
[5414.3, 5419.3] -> 13.59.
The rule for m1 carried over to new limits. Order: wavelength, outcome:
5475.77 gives 12.11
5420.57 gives 10.31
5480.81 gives 11.67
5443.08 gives 11.37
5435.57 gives 11.31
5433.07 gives 11.08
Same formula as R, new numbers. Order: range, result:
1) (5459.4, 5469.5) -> 10.53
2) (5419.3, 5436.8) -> 10.31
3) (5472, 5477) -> 12.11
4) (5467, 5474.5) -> 12.34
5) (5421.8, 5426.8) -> 11.02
